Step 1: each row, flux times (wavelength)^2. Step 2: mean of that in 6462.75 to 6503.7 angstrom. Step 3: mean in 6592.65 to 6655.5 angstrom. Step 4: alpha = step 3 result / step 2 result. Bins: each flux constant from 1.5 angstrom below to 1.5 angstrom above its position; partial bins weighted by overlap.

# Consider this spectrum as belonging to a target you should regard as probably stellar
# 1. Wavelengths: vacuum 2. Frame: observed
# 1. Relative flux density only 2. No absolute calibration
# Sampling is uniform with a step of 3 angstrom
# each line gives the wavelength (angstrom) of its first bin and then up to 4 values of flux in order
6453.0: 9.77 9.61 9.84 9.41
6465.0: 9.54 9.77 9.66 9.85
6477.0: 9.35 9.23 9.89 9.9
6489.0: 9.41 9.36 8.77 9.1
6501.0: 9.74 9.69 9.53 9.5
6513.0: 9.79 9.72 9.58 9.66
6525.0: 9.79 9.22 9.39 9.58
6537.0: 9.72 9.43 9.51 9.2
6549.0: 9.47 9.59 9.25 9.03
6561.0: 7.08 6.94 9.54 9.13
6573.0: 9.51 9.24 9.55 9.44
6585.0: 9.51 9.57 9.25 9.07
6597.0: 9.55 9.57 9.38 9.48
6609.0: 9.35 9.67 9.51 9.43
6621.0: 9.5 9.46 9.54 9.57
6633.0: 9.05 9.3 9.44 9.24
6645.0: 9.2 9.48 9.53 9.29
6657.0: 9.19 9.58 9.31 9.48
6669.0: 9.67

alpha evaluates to 1.03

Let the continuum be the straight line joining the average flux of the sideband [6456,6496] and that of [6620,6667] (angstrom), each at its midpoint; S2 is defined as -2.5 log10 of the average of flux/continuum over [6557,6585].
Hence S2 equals 0.07 mag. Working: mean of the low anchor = 9.55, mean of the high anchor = 9.38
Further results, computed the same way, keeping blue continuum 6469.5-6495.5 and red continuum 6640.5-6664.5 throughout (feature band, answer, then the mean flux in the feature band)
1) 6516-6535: -0.01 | 9.55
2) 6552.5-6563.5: 0.12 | 8.42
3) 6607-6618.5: -0.01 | 9.49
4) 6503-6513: -0.01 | 9.6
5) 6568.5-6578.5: 0.01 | 9.32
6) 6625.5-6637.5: 0.00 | 9.37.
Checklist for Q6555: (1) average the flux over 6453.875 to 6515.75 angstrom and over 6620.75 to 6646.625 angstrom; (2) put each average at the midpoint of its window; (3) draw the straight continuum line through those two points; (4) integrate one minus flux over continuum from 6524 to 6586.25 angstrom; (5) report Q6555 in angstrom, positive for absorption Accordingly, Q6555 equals 1.79 angstrom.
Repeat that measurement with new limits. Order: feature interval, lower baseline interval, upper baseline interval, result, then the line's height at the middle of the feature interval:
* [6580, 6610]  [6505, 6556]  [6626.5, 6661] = 0.0 angstrom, 9.43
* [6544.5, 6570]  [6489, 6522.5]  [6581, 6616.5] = 1.8 angstrom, 9.46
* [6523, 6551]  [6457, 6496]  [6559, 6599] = -0.7 angstrom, 9.25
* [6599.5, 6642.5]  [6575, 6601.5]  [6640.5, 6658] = -0.3 angstrom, 9.37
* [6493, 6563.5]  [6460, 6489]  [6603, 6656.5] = 1.6 angstrom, 9.54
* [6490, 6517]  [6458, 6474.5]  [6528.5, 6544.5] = 0.3 angstrom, 9.58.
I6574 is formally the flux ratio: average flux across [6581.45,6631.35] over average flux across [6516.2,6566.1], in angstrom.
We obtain 1.0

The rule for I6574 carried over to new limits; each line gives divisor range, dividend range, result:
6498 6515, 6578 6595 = 0.98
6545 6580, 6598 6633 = 1.06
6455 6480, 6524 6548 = 0.99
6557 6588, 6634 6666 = 1.05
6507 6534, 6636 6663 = 0.98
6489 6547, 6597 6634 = 1.00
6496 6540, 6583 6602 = 0.99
